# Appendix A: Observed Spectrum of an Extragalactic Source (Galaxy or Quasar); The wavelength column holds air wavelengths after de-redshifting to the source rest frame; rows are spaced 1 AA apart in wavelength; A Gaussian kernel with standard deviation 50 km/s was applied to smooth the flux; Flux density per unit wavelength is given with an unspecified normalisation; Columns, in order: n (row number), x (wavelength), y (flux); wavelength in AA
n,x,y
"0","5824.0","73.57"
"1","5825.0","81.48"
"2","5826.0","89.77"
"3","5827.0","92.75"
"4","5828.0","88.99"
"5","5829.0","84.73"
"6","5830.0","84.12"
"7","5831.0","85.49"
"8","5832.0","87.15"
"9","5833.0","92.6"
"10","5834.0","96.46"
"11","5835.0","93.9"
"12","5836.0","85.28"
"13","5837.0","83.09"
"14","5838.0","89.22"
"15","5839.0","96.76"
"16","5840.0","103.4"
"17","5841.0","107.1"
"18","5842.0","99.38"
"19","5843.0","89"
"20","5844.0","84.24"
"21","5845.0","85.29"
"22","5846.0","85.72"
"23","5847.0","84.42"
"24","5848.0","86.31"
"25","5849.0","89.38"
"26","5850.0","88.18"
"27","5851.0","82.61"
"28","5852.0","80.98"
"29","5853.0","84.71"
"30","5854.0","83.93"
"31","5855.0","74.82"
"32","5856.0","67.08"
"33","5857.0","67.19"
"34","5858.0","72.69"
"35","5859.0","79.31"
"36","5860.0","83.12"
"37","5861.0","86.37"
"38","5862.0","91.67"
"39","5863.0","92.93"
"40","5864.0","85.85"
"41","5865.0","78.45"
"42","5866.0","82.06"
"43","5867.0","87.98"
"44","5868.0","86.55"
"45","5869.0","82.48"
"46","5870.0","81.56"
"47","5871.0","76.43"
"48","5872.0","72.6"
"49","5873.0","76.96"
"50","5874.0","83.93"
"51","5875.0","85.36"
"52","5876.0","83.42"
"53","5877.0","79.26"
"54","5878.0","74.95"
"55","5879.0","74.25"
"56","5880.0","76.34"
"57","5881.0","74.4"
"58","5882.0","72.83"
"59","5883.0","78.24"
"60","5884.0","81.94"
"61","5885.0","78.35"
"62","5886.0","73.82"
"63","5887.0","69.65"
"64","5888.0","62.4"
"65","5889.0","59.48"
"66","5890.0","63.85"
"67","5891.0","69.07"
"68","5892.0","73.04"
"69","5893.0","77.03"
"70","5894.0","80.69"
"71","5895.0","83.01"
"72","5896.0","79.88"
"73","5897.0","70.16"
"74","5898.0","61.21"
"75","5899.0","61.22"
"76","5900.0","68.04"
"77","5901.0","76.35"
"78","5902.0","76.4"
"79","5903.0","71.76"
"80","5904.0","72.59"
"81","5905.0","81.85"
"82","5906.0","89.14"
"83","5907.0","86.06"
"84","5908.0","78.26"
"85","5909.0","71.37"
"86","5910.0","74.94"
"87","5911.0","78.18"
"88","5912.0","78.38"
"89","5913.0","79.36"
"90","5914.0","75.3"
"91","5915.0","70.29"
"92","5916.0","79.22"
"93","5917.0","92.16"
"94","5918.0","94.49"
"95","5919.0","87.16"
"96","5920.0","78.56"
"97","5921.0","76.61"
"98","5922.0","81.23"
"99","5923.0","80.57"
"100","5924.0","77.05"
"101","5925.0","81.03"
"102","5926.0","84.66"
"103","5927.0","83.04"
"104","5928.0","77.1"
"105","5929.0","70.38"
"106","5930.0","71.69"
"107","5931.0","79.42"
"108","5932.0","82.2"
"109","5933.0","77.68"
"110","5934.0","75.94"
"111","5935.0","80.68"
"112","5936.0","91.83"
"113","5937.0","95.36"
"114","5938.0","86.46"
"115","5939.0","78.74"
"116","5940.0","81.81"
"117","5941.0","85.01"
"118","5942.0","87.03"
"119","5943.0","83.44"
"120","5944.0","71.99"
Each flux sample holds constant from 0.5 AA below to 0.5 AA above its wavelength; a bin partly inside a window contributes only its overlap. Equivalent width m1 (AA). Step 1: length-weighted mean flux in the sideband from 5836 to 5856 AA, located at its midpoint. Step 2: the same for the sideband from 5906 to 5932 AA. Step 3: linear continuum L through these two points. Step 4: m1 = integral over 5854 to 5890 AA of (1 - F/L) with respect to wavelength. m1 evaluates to 2.9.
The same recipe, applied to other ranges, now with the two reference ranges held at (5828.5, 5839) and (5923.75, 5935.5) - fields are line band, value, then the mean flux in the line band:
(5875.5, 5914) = 3.44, 74.8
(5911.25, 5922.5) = -0.19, 81.1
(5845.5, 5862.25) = 0.96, 81.5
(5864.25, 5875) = 0.45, 81.2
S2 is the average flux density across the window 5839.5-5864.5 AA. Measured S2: 85.4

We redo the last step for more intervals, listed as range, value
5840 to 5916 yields 79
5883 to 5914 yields 74.3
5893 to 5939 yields 78.8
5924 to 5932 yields 78.4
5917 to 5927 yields 82.9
